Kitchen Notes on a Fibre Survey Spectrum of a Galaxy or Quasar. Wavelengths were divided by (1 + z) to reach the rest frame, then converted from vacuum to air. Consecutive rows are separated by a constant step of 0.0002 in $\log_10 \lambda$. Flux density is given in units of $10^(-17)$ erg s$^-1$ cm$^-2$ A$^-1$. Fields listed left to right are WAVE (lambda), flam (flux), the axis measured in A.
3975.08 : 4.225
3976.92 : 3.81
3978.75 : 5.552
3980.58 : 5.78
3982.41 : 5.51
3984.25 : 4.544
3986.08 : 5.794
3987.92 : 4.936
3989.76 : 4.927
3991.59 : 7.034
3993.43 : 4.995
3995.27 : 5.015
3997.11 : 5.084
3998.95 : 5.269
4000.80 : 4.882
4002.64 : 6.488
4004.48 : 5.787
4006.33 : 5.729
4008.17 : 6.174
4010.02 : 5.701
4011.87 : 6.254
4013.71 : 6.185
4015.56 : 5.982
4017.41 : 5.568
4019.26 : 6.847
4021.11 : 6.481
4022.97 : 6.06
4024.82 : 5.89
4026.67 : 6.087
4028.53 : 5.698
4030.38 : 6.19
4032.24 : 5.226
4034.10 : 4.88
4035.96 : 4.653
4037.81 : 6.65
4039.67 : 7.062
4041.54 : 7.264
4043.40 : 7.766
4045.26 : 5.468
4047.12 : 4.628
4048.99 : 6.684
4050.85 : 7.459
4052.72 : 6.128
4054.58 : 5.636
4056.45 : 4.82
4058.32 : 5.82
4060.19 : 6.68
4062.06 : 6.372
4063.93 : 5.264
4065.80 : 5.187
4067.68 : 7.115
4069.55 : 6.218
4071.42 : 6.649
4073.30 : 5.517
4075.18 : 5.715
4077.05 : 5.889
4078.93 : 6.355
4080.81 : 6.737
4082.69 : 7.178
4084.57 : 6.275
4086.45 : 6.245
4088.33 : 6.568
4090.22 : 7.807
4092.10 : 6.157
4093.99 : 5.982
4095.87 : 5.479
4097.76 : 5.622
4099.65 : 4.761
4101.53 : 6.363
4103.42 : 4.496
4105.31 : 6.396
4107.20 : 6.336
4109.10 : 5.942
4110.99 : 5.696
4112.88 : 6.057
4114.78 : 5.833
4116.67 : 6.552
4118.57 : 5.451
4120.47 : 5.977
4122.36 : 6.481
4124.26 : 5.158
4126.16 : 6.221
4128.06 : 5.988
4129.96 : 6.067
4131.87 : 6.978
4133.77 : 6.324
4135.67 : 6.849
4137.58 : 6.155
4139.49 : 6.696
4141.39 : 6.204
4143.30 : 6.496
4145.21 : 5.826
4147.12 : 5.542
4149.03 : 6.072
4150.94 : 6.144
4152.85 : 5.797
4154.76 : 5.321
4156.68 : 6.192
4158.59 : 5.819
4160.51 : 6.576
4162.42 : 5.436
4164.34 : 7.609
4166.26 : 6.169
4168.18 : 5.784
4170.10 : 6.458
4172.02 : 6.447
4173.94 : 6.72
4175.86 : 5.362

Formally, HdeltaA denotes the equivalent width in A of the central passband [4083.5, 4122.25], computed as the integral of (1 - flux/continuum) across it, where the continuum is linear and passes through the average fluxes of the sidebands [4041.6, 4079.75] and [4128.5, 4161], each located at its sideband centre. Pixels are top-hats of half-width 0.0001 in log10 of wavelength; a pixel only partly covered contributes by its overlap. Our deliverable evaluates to 0.75 A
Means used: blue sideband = 6.1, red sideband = 6.17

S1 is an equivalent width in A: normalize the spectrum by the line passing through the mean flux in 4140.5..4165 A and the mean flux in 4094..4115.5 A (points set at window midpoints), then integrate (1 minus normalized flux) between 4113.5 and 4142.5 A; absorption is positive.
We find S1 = -1.5 A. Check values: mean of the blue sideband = 5.74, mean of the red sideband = 6.06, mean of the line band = 6.2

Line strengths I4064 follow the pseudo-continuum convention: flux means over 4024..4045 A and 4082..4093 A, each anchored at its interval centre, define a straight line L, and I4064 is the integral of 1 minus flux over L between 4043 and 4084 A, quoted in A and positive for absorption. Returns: 1.9 A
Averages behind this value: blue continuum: 6.11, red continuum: 6.7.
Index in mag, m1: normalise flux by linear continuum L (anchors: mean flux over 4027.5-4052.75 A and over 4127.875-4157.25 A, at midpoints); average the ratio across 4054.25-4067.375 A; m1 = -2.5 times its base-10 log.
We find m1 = 0.07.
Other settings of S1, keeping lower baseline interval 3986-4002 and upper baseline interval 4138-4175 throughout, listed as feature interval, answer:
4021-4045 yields -2.56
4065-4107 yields -2.38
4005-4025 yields -2.39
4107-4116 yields -0.04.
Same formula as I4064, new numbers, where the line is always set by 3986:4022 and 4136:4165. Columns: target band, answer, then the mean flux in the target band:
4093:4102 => 0.6 A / 5.61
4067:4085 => -1.3 A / 6.36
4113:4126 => 0.2 A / 5.94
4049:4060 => -0.4 A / 6.08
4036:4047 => -1.2 A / 6.51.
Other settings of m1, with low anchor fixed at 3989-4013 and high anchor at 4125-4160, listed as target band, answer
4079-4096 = -0.101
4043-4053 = -0.086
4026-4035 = 0.029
